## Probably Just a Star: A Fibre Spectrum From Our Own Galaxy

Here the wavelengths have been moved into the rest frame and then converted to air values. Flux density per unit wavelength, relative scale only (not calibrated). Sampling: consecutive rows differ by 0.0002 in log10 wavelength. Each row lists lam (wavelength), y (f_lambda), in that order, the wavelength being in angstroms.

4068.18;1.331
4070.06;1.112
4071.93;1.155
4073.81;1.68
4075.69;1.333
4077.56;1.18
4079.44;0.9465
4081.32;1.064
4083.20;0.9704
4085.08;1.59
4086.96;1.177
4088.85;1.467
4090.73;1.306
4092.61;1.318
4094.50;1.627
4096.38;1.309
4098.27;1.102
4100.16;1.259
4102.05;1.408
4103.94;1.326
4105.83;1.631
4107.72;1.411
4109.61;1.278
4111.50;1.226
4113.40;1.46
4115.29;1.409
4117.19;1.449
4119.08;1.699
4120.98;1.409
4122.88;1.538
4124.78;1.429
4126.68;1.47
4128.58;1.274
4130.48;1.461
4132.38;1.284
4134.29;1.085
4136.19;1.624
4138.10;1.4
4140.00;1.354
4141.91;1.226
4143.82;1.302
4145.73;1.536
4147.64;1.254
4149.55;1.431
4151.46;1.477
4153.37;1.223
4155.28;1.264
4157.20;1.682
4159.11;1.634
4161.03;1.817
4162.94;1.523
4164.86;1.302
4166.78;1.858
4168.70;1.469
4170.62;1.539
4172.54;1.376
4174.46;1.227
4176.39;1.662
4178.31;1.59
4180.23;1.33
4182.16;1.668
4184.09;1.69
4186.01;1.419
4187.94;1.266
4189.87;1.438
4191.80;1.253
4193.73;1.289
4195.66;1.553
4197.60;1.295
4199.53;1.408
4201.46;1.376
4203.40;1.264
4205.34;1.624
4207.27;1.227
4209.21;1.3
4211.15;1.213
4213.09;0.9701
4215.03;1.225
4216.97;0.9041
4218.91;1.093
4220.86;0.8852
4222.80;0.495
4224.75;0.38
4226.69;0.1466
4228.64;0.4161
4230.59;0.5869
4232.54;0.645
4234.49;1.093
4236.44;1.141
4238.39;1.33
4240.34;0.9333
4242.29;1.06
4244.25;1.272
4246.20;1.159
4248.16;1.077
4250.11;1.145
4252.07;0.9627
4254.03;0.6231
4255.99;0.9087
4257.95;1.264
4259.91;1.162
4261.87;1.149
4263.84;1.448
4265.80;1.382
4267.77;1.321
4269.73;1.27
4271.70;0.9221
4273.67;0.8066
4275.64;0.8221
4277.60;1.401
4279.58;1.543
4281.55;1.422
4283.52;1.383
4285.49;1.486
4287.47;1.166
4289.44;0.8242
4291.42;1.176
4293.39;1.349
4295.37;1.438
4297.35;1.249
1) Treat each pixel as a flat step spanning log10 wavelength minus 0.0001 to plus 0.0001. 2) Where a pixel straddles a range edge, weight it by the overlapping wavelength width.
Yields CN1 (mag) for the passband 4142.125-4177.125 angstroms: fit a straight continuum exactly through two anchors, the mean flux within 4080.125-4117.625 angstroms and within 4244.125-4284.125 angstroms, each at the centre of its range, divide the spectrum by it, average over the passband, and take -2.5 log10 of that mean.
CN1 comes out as -0.158 mag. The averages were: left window 1.34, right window 1.16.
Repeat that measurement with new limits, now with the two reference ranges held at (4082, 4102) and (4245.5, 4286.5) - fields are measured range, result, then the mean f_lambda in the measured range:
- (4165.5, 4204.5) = -0.168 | 1.45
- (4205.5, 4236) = 0.367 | 0.864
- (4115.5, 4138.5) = -0.113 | 1.43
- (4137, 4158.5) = -0.094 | 1.38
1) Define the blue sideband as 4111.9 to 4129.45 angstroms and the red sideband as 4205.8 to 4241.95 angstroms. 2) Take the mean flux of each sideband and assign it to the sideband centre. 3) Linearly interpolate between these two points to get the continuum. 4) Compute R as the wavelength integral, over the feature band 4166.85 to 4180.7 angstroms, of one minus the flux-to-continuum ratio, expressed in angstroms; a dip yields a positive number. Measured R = -3.8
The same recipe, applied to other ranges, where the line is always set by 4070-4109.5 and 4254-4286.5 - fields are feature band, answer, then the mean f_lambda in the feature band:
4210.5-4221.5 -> 1.70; 1.05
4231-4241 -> 1.81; 1.01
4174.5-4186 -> -2.61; 1.55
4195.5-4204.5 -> -0.85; 1.37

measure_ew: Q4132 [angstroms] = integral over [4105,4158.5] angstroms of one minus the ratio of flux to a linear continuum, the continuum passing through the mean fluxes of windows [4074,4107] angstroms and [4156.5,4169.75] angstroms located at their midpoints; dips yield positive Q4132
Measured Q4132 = 2.6 angstroms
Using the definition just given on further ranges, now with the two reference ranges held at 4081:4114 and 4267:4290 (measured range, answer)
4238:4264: 2.81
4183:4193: -1.14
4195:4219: -0.25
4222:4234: 7.44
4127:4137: -0.32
